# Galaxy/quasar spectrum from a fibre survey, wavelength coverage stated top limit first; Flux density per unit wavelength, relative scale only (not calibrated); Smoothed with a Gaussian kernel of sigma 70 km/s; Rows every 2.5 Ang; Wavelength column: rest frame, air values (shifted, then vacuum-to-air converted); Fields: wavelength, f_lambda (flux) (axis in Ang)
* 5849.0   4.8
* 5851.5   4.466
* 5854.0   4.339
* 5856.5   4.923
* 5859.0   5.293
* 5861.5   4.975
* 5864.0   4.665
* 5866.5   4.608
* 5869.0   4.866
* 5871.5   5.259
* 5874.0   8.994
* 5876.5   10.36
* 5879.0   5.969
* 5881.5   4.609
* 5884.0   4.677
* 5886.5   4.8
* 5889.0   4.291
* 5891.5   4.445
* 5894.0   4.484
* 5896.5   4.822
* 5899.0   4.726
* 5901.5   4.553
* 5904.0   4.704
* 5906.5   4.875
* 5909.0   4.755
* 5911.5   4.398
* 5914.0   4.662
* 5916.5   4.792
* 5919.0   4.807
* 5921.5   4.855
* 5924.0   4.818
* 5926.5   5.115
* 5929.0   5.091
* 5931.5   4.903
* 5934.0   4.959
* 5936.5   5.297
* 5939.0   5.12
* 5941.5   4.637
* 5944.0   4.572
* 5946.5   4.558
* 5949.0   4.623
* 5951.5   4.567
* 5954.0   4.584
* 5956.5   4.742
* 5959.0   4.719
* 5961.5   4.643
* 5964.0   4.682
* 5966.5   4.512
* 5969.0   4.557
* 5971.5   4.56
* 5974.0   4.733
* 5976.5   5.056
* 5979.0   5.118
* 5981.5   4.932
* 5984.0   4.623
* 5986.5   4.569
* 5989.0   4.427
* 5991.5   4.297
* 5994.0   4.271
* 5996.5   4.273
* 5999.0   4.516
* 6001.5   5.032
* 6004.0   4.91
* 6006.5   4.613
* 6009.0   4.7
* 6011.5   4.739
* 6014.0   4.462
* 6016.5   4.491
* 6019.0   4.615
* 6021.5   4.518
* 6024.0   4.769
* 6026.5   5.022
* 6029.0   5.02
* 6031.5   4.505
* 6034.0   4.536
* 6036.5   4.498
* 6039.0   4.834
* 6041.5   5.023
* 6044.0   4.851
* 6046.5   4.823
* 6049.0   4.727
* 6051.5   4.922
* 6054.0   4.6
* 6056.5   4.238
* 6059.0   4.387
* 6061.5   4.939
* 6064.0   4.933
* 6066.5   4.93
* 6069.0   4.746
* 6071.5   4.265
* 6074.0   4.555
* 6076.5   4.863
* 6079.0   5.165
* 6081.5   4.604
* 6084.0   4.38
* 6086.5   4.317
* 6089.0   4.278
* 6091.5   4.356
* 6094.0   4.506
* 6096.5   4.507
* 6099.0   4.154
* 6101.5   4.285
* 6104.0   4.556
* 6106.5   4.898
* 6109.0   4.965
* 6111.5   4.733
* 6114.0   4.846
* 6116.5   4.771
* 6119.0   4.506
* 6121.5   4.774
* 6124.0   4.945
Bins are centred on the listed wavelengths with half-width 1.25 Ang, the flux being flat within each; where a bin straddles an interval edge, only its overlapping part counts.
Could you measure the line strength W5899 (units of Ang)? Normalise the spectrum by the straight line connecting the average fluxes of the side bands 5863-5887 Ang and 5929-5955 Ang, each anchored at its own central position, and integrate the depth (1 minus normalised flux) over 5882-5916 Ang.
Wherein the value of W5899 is 5.4 Ang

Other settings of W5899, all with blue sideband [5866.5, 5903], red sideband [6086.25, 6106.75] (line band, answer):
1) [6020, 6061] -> -0.2 Ang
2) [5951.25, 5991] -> 2.7 Ang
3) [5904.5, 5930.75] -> 2.4 Ang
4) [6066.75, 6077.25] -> -0.2 Ang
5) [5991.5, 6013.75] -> 1.2 Ang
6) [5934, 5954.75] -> 1.6 Ang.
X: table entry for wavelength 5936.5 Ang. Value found 5.297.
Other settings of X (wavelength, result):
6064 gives 4.933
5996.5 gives 4.273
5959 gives 4.719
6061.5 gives 4.939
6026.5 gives 5.022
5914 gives 4.662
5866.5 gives 4.608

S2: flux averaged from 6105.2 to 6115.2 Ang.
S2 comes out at 4.86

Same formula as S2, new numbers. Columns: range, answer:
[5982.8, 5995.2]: 4.44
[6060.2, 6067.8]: 4.93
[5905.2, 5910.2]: 4.81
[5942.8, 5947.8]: 4.57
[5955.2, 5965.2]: 4.7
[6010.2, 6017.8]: 4.57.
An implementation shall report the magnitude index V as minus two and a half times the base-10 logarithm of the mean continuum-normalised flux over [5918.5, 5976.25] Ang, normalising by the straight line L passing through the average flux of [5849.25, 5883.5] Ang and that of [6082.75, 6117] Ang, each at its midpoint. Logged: 0.10 mag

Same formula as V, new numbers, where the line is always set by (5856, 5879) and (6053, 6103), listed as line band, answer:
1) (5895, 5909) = 0.218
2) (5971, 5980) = 0.082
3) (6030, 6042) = 0.041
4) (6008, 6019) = 0.092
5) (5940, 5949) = 0.189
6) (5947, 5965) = 0.164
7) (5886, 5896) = 0.286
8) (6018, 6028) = 0.044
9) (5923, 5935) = 0.126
